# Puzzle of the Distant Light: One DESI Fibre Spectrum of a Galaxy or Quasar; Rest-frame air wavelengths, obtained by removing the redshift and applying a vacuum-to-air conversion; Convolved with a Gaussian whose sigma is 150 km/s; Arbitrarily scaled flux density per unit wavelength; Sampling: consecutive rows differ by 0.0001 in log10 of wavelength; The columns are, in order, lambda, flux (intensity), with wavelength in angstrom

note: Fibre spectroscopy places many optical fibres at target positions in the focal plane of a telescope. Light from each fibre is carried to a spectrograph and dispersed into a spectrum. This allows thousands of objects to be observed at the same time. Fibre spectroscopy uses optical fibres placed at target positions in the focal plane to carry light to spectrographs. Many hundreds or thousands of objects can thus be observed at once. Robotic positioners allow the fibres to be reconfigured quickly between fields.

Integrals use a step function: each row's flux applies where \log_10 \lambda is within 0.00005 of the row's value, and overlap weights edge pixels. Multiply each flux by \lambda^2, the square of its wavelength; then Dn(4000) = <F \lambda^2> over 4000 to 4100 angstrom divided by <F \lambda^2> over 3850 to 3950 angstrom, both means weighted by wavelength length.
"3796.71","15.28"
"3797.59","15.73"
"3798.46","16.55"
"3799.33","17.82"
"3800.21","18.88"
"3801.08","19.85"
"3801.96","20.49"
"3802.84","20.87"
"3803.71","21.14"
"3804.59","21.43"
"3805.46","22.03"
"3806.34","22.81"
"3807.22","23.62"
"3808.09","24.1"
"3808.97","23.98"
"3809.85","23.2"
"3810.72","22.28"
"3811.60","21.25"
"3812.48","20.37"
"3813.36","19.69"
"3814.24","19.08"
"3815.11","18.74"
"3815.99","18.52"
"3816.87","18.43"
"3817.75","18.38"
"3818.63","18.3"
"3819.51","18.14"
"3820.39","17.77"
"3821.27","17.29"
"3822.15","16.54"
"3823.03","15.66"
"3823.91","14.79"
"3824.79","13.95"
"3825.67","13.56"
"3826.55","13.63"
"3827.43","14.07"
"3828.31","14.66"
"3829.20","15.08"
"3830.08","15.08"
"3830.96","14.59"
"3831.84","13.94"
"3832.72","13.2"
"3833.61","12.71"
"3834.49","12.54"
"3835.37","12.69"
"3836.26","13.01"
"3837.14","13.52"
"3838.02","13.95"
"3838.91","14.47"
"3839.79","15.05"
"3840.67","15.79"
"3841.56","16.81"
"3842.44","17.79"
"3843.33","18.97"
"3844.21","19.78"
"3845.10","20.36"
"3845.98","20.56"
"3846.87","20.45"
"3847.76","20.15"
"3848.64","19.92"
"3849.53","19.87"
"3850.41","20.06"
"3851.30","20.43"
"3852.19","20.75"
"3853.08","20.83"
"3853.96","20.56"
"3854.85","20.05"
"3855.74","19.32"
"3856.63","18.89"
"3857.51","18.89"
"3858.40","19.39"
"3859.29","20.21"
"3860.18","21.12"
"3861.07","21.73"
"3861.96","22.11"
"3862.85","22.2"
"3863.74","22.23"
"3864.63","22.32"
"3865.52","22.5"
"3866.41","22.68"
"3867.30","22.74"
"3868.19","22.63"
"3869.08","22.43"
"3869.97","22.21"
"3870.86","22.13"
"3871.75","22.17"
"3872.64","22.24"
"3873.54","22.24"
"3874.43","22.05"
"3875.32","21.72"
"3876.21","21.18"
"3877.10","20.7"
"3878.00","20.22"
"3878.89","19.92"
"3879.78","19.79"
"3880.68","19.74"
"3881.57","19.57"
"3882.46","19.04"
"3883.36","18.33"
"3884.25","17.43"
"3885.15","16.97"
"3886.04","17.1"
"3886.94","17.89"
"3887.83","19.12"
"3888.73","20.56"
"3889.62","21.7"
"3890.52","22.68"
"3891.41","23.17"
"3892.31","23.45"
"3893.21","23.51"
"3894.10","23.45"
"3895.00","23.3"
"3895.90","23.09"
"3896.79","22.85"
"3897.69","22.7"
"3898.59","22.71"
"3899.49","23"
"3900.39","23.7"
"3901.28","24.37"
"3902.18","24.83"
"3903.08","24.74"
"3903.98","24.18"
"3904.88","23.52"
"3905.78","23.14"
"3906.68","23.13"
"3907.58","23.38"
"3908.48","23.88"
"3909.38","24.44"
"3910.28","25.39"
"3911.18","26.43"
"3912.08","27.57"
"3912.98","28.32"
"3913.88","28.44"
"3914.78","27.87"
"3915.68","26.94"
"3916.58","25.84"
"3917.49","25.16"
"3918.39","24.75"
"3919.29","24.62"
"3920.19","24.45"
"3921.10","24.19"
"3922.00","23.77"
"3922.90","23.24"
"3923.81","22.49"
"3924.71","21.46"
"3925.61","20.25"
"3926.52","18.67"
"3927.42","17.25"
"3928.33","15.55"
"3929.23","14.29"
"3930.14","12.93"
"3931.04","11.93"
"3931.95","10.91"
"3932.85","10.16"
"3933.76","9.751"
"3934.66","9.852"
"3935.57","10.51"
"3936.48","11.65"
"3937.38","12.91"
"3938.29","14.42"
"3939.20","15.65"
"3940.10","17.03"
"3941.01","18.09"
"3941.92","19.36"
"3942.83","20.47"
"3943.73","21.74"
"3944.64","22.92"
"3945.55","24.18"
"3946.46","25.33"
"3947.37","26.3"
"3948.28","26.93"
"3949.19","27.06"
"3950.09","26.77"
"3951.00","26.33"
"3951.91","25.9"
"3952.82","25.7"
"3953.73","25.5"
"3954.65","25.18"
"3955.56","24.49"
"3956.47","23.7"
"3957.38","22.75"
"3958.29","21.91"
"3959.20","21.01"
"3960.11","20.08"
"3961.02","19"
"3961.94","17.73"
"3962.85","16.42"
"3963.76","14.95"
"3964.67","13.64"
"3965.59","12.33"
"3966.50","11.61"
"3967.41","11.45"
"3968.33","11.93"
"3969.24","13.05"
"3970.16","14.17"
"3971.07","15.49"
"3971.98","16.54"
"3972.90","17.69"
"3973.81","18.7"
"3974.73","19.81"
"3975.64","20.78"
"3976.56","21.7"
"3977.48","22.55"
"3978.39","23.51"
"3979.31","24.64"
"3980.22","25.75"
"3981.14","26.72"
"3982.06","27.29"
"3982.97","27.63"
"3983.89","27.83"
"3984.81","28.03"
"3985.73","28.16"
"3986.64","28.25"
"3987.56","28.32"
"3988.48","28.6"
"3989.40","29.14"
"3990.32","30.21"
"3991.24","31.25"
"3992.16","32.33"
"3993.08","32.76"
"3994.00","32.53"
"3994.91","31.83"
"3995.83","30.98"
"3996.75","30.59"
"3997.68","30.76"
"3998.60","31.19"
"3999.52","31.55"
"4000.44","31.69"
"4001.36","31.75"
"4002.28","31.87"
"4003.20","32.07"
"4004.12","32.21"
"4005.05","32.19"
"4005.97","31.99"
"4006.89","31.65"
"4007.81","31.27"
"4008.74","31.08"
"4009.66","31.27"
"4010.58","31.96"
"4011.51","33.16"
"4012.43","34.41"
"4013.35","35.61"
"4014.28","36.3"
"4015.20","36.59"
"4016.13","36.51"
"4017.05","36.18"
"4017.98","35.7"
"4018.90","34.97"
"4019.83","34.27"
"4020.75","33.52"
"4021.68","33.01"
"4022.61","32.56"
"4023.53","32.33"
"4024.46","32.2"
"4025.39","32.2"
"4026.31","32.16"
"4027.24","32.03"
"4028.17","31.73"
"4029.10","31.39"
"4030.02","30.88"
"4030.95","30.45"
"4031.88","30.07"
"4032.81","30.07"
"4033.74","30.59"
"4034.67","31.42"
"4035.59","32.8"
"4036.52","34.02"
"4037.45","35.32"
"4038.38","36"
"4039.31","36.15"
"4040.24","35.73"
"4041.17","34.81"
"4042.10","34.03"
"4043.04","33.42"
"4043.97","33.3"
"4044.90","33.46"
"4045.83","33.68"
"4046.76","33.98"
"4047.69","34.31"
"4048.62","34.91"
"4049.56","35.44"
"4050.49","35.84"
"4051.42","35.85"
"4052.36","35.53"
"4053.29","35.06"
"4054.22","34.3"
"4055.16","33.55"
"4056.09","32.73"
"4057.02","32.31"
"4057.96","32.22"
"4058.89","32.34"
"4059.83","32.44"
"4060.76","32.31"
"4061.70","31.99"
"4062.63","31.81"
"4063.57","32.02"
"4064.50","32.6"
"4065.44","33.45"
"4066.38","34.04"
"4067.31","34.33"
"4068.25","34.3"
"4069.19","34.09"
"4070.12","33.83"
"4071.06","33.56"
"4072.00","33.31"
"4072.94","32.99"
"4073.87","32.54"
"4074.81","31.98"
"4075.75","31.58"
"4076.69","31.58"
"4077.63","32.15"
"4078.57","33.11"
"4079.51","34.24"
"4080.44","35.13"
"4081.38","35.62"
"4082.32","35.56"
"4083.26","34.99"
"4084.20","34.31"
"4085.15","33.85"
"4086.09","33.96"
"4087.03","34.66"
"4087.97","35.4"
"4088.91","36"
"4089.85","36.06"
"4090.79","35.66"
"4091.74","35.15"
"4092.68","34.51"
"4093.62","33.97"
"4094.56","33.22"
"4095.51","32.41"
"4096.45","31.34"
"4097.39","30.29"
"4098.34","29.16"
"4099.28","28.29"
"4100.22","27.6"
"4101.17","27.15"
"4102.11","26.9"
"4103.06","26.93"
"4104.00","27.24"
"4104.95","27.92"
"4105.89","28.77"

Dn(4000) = 1.70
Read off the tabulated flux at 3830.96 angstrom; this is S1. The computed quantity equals 14.59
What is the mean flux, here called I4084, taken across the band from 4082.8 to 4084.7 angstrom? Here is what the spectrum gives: 34.5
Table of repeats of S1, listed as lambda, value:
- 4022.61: 32.56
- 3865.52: 22.5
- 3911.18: 26.43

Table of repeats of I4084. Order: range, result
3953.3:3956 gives 25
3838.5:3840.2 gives 14.8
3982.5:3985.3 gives 27.8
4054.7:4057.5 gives 32.9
